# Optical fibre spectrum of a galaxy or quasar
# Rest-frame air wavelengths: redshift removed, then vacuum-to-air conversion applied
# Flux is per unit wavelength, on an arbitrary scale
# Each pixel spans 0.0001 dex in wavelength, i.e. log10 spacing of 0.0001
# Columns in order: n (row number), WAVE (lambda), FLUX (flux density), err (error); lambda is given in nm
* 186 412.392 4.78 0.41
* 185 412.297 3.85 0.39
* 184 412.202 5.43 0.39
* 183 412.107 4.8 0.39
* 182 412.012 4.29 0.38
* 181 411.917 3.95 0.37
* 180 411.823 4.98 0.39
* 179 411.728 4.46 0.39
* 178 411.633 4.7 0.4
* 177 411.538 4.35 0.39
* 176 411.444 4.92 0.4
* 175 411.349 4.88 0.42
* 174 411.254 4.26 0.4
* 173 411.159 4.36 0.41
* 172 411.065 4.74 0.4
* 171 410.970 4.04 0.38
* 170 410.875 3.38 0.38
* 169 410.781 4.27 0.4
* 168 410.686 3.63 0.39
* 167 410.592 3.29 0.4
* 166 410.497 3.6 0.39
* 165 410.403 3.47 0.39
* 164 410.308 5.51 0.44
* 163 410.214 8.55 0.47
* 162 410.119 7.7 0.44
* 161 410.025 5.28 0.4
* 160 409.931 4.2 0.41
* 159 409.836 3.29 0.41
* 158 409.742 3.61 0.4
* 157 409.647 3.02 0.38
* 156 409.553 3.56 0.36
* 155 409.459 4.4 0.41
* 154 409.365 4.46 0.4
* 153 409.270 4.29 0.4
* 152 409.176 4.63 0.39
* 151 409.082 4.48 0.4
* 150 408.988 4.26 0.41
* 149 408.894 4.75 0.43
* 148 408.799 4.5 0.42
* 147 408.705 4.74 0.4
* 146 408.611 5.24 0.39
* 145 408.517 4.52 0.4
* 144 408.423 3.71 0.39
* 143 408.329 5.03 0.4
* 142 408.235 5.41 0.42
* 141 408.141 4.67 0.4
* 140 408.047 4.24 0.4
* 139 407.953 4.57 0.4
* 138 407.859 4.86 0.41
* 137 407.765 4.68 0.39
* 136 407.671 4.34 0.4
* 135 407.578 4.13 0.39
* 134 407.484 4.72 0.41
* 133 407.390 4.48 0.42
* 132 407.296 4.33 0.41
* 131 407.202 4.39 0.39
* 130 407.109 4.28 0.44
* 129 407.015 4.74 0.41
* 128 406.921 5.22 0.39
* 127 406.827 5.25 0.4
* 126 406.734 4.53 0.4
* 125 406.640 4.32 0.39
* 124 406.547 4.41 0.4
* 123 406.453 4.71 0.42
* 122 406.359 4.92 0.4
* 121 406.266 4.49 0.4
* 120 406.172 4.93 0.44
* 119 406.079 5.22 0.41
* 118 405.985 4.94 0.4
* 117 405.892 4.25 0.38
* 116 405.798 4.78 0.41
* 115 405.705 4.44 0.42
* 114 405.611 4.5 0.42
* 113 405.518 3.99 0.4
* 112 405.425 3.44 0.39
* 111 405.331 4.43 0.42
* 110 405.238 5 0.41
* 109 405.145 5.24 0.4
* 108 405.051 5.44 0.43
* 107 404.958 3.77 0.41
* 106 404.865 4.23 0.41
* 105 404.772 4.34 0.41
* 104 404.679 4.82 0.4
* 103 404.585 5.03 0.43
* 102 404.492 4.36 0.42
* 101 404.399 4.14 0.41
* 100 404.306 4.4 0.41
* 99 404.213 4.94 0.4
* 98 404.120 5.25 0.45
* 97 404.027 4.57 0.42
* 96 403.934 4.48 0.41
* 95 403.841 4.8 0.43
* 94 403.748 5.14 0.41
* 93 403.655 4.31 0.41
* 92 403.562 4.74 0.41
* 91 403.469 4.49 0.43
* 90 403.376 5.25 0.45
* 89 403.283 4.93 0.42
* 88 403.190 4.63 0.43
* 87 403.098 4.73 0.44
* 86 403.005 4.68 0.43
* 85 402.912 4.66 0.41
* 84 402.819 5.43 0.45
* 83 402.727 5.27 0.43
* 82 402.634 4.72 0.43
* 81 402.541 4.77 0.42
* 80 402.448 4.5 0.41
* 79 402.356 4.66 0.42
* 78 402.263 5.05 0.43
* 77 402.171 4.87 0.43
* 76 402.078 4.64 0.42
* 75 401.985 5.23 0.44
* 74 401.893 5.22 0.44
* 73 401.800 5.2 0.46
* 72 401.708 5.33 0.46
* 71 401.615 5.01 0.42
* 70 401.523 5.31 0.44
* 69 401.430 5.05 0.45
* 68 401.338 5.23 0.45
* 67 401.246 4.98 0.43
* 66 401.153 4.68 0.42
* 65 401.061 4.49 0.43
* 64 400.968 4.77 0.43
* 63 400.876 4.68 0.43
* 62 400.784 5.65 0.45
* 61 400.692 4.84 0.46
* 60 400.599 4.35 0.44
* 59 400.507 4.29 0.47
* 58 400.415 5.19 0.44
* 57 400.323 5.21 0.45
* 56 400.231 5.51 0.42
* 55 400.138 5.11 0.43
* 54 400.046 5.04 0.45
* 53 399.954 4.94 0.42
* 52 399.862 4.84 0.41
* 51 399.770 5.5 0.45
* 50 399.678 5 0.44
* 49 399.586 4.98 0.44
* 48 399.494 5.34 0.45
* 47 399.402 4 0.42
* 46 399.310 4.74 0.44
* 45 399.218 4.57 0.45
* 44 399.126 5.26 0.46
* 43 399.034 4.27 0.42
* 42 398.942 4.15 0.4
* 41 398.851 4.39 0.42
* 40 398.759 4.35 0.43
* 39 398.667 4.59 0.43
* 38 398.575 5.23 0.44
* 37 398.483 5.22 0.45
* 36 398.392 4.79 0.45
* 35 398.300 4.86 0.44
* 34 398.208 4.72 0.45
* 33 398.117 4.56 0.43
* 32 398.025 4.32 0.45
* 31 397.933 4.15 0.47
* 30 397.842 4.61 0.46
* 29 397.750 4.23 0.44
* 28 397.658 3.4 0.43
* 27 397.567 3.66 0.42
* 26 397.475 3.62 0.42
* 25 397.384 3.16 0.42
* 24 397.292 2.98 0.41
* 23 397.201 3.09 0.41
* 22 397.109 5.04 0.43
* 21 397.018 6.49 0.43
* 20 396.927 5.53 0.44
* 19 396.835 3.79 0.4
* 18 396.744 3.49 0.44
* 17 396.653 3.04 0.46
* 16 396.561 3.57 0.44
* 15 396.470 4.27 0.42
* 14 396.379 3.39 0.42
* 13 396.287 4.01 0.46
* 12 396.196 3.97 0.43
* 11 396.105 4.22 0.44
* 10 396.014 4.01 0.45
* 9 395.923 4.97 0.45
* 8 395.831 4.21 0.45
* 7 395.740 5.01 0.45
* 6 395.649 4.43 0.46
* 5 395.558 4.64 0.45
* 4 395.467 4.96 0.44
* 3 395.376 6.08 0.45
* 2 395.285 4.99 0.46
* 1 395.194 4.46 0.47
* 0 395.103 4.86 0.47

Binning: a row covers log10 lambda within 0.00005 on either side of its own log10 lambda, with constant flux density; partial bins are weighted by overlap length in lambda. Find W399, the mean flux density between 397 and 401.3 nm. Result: 4.62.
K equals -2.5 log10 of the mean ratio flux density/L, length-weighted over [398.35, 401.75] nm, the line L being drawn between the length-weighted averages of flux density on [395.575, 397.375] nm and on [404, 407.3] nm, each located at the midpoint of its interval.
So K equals -0.13 mag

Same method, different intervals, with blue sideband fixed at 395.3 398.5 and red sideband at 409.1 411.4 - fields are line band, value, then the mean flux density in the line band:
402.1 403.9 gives -0.108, 4.82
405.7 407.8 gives -0.057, 4.63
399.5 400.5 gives -0.179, 5.11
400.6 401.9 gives -0.153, 5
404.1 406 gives -0.039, 4.54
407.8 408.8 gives -0.066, 4.69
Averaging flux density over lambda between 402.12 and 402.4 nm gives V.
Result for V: 4.86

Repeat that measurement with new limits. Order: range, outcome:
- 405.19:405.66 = 4.28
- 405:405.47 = 4.7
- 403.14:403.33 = 4.79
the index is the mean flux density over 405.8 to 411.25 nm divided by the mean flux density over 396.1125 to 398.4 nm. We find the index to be 1.11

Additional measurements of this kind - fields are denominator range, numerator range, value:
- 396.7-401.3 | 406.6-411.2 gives 0.98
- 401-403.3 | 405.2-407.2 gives 0.93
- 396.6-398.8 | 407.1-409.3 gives 1.06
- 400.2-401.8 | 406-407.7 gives 0.93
